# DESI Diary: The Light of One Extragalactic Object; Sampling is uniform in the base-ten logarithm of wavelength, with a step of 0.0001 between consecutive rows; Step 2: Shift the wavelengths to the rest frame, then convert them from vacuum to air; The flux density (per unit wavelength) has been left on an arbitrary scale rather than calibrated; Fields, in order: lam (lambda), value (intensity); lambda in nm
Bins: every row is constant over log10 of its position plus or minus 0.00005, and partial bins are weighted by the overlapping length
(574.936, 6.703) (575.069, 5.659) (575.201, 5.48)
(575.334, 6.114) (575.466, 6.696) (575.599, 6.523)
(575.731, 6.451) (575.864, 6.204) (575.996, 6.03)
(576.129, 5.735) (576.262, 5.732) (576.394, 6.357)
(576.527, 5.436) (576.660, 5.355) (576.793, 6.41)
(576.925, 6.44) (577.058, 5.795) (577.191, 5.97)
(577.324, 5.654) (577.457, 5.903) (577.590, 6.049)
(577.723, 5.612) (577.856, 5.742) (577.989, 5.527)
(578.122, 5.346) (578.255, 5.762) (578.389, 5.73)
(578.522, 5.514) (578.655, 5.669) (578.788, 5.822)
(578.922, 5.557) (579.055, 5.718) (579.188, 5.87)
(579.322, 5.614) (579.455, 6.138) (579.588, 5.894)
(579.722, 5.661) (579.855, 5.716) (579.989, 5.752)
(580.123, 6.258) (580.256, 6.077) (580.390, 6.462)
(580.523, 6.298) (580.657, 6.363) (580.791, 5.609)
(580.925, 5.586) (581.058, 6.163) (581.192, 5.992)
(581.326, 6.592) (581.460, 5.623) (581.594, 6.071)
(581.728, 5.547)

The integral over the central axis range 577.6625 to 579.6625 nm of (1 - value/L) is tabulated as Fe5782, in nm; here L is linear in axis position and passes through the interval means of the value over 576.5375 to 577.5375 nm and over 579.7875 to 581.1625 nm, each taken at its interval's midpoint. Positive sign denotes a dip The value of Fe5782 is 0.09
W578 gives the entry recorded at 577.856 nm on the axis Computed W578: 5.742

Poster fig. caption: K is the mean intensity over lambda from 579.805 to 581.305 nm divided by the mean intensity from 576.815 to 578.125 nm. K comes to 1.03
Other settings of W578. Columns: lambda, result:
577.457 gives 5.903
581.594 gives 6.071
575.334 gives 6.114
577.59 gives 6.049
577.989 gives 5.527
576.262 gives 5.732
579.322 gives 5.614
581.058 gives 6.163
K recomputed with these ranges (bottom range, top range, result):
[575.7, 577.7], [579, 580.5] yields 1.00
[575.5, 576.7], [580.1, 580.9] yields 1.02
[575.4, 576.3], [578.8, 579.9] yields 0.93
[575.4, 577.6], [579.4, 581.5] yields 1.00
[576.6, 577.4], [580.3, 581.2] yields 1.02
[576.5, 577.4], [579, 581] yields 1.01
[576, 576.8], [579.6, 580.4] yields 1.02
